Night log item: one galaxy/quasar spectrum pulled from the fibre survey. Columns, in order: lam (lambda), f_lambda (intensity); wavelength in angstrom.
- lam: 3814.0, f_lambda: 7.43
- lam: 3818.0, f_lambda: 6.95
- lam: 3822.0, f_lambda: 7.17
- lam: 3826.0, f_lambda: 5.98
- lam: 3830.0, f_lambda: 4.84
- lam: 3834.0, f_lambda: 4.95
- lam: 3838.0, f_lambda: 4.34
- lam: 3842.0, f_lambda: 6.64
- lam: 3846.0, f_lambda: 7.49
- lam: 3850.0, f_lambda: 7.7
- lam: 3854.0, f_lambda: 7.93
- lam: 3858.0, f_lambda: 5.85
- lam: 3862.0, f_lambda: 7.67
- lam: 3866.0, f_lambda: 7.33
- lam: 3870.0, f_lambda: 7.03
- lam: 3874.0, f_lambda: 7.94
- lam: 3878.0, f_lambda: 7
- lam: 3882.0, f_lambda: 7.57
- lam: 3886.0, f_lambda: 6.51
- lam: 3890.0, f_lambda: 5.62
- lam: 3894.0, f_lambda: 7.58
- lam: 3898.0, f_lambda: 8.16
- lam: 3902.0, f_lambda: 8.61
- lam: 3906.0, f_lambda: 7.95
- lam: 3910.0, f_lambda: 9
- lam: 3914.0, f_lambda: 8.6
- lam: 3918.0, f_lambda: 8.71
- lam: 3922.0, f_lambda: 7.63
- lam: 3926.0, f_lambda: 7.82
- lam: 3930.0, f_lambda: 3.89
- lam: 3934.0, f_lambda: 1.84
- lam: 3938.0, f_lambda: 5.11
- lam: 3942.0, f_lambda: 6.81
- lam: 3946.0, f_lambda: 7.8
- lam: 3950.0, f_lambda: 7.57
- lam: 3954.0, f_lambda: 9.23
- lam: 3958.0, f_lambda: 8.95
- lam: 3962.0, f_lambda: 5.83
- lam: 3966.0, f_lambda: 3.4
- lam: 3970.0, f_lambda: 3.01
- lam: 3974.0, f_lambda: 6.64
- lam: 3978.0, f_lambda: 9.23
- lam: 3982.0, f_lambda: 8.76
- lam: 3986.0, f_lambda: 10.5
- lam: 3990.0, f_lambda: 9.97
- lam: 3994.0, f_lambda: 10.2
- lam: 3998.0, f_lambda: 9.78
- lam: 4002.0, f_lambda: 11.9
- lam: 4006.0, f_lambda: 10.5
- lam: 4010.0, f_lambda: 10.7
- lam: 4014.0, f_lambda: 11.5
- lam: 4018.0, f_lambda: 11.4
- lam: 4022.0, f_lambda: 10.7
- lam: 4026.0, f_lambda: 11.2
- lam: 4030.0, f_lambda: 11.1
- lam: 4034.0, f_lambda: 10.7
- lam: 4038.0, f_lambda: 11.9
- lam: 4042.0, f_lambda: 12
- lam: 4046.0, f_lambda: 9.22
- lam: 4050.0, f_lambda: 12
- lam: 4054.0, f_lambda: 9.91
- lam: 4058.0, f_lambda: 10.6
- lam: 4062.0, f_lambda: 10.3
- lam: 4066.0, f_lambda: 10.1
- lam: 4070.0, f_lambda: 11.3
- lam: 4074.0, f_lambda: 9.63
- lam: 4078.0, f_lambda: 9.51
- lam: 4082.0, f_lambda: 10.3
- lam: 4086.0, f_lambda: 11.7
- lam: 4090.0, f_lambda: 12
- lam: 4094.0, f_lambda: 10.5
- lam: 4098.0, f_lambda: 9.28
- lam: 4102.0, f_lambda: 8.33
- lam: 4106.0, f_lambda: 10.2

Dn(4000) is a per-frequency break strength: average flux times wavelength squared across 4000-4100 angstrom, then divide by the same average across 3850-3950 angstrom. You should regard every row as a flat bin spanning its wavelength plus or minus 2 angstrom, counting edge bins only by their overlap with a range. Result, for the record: 1.6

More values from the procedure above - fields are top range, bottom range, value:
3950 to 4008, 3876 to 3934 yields 1.20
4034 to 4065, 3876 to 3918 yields 1.51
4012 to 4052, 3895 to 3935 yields 1.61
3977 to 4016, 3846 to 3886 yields 1.51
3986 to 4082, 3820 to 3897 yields 1.74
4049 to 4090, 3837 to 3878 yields 1.67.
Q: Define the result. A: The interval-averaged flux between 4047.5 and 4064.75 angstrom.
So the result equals 10.6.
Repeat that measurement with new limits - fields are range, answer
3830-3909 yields 7.01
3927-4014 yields 7.79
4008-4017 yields 11.1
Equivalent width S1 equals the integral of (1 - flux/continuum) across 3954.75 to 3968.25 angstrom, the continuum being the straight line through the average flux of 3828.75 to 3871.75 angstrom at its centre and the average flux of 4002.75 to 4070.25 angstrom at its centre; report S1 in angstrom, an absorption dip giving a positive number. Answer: 4.2 angstrom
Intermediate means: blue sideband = 6.55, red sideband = 10.9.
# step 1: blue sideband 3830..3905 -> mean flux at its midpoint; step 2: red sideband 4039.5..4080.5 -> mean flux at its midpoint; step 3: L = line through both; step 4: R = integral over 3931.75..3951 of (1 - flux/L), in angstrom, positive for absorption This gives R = 6.1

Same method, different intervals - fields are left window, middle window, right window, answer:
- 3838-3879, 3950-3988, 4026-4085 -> 7.6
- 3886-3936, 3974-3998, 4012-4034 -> 0.8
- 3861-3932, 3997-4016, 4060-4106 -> -3.8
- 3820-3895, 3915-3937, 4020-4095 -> 5.4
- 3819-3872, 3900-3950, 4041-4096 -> 5.9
